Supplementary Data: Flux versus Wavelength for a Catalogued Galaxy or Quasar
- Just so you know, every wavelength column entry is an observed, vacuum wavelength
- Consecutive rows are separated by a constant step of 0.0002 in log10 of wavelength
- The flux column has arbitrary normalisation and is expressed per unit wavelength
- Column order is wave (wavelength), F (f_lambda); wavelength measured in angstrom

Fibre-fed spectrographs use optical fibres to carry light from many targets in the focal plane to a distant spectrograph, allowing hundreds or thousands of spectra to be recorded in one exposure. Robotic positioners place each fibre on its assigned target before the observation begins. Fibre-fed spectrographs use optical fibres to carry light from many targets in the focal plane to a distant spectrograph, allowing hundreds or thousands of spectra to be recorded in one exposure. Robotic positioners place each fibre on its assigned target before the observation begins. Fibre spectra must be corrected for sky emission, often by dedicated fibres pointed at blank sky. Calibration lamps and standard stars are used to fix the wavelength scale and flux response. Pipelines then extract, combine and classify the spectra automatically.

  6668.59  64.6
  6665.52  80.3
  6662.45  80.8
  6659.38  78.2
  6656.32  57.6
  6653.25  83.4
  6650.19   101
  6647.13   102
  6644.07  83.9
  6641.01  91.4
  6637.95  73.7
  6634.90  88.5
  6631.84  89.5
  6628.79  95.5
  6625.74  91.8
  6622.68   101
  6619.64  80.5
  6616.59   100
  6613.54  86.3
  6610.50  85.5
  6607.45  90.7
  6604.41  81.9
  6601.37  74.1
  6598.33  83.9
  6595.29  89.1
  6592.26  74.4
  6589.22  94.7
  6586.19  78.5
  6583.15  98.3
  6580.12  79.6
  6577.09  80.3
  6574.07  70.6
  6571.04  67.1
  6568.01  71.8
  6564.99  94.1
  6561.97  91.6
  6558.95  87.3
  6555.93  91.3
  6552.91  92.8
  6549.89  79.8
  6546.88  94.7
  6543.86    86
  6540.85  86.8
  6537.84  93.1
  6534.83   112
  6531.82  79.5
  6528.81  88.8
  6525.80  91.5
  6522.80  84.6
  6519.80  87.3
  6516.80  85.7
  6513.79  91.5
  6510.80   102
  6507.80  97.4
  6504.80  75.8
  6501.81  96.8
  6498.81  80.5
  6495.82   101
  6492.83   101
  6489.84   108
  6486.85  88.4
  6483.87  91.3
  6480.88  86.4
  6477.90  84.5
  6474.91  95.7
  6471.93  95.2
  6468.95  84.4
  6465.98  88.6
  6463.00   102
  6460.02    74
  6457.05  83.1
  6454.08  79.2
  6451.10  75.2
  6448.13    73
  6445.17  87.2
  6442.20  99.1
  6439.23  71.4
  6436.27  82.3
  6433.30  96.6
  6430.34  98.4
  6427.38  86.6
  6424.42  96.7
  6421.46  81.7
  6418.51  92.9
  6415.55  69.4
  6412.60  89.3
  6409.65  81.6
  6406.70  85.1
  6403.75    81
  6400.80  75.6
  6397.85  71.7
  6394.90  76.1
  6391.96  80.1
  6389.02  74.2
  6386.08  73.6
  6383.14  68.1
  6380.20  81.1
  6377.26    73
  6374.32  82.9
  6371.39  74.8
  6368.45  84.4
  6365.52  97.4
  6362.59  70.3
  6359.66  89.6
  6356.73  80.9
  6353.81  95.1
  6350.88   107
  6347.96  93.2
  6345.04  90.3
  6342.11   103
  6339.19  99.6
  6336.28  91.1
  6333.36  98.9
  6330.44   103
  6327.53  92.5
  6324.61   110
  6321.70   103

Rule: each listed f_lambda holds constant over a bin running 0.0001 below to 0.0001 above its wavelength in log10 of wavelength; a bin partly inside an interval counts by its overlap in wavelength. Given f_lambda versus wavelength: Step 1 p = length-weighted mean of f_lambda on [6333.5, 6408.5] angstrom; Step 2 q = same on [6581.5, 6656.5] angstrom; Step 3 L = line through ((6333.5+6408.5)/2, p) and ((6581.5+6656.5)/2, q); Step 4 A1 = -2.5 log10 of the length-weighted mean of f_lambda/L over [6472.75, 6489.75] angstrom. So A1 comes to -0.07 mag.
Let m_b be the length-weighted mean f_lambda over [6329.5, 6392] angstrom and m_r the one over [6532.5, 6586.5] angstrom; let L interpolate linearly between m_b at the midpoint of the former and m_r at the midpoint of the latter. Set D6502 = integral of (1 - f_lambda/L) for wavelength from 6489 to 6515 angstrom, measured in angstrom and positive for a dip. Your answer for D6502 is -2.40 angstrom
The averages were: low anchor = 86.9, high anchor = 86.5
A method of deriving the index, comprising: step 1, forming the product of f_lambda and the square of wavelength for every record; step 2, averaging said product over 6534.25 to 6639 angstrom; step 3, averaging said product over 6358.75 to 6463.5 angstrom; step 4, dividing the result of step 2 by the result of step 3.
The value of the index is 1.11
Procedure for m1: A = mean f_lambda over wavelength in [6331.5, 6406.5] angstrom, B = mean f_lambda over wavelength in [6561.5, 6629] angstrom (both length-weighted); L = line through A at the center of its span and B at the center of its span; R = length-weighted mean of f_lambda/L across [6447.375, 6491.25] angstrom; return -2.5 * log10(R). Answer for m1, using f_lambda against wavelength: -0.034 mag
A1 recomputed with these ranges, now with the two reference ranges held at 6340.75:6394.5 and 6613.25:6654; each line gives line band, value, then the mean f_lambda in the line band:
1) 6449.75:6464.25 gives 0.052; 82.4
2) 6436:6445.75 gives 0.011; 85.1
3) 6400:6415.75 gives 0.049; 81.4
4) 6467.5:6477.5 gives -0.050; 90.9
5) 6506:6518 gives -0.072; 93.9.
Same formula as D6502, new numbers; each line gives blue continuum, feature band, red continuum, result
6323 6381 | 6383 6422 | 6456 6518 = 5.2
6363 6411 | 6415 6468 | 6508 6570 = -2.0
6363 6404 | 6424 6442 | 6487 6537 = -1.2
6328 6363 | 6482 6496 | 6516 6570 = -1.1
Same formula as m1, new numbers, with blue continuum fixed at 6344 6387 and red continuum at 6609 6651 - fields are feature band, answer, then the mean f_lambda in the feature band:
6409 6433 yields -0.03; 87.8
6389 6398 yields 0.11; 76.3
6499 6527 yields -0.03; 89.8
